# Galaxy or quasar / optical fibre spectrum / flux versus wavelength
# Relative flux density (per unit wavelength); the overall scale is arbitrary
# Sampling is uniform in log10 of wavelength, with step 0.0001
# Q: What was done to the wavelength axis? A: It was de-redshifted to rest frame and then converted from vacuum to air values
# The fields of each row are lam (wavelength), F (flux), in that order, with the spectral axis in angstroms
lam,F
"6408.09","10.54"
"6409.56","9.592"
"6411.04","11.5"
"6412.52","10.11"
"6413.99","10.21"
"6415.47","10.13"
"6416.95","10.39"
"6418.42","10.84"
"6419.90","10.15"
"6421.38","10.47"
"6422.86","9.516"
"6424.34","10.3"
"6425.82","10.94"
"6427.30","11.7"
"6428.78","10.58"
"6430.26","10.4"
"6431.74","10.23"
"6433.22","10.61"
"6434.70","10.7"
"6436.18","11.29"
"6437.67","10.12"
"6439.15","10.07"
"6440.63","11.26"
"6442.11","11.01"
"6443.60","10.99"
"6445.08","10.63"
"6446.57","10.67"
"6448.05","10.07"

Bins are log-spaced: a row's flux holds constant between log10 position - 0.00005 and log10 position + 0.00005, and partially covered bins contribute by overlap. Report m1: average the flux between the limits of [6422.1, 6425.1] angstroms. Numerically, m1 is 9.91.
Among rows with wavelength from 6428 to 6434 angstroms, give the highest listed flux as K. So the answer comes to 10.61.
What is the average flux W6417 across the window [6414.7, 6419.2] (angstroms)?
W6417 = 10.4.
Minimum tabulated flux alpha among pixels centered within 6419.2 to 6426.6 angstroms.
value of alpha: 9.516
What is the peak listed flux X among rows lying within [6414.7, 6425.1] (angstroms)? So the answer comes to 10.84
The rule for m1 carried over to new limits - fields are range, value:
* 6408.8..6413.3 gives 10.4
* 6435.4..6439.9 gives 10.5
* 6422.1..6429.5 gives 10.6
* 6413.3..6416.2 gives 10.2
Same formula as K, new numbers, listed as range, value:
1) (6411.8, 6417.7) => 10.39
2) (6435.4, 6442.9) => 11.29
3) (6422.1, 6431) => 11.7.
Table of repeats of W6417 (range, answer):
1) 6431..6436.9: 10.7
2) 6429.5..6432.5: 10.3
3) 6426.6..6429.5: 11.1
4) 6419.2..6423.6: 10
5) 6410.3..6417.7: 10.5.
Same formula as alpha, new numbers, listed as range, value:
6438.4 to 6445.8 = 10.07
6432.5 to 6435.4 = 10.61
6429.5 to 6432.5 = 10.23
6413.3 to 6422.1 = 10.13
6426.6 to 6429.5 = 10.58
